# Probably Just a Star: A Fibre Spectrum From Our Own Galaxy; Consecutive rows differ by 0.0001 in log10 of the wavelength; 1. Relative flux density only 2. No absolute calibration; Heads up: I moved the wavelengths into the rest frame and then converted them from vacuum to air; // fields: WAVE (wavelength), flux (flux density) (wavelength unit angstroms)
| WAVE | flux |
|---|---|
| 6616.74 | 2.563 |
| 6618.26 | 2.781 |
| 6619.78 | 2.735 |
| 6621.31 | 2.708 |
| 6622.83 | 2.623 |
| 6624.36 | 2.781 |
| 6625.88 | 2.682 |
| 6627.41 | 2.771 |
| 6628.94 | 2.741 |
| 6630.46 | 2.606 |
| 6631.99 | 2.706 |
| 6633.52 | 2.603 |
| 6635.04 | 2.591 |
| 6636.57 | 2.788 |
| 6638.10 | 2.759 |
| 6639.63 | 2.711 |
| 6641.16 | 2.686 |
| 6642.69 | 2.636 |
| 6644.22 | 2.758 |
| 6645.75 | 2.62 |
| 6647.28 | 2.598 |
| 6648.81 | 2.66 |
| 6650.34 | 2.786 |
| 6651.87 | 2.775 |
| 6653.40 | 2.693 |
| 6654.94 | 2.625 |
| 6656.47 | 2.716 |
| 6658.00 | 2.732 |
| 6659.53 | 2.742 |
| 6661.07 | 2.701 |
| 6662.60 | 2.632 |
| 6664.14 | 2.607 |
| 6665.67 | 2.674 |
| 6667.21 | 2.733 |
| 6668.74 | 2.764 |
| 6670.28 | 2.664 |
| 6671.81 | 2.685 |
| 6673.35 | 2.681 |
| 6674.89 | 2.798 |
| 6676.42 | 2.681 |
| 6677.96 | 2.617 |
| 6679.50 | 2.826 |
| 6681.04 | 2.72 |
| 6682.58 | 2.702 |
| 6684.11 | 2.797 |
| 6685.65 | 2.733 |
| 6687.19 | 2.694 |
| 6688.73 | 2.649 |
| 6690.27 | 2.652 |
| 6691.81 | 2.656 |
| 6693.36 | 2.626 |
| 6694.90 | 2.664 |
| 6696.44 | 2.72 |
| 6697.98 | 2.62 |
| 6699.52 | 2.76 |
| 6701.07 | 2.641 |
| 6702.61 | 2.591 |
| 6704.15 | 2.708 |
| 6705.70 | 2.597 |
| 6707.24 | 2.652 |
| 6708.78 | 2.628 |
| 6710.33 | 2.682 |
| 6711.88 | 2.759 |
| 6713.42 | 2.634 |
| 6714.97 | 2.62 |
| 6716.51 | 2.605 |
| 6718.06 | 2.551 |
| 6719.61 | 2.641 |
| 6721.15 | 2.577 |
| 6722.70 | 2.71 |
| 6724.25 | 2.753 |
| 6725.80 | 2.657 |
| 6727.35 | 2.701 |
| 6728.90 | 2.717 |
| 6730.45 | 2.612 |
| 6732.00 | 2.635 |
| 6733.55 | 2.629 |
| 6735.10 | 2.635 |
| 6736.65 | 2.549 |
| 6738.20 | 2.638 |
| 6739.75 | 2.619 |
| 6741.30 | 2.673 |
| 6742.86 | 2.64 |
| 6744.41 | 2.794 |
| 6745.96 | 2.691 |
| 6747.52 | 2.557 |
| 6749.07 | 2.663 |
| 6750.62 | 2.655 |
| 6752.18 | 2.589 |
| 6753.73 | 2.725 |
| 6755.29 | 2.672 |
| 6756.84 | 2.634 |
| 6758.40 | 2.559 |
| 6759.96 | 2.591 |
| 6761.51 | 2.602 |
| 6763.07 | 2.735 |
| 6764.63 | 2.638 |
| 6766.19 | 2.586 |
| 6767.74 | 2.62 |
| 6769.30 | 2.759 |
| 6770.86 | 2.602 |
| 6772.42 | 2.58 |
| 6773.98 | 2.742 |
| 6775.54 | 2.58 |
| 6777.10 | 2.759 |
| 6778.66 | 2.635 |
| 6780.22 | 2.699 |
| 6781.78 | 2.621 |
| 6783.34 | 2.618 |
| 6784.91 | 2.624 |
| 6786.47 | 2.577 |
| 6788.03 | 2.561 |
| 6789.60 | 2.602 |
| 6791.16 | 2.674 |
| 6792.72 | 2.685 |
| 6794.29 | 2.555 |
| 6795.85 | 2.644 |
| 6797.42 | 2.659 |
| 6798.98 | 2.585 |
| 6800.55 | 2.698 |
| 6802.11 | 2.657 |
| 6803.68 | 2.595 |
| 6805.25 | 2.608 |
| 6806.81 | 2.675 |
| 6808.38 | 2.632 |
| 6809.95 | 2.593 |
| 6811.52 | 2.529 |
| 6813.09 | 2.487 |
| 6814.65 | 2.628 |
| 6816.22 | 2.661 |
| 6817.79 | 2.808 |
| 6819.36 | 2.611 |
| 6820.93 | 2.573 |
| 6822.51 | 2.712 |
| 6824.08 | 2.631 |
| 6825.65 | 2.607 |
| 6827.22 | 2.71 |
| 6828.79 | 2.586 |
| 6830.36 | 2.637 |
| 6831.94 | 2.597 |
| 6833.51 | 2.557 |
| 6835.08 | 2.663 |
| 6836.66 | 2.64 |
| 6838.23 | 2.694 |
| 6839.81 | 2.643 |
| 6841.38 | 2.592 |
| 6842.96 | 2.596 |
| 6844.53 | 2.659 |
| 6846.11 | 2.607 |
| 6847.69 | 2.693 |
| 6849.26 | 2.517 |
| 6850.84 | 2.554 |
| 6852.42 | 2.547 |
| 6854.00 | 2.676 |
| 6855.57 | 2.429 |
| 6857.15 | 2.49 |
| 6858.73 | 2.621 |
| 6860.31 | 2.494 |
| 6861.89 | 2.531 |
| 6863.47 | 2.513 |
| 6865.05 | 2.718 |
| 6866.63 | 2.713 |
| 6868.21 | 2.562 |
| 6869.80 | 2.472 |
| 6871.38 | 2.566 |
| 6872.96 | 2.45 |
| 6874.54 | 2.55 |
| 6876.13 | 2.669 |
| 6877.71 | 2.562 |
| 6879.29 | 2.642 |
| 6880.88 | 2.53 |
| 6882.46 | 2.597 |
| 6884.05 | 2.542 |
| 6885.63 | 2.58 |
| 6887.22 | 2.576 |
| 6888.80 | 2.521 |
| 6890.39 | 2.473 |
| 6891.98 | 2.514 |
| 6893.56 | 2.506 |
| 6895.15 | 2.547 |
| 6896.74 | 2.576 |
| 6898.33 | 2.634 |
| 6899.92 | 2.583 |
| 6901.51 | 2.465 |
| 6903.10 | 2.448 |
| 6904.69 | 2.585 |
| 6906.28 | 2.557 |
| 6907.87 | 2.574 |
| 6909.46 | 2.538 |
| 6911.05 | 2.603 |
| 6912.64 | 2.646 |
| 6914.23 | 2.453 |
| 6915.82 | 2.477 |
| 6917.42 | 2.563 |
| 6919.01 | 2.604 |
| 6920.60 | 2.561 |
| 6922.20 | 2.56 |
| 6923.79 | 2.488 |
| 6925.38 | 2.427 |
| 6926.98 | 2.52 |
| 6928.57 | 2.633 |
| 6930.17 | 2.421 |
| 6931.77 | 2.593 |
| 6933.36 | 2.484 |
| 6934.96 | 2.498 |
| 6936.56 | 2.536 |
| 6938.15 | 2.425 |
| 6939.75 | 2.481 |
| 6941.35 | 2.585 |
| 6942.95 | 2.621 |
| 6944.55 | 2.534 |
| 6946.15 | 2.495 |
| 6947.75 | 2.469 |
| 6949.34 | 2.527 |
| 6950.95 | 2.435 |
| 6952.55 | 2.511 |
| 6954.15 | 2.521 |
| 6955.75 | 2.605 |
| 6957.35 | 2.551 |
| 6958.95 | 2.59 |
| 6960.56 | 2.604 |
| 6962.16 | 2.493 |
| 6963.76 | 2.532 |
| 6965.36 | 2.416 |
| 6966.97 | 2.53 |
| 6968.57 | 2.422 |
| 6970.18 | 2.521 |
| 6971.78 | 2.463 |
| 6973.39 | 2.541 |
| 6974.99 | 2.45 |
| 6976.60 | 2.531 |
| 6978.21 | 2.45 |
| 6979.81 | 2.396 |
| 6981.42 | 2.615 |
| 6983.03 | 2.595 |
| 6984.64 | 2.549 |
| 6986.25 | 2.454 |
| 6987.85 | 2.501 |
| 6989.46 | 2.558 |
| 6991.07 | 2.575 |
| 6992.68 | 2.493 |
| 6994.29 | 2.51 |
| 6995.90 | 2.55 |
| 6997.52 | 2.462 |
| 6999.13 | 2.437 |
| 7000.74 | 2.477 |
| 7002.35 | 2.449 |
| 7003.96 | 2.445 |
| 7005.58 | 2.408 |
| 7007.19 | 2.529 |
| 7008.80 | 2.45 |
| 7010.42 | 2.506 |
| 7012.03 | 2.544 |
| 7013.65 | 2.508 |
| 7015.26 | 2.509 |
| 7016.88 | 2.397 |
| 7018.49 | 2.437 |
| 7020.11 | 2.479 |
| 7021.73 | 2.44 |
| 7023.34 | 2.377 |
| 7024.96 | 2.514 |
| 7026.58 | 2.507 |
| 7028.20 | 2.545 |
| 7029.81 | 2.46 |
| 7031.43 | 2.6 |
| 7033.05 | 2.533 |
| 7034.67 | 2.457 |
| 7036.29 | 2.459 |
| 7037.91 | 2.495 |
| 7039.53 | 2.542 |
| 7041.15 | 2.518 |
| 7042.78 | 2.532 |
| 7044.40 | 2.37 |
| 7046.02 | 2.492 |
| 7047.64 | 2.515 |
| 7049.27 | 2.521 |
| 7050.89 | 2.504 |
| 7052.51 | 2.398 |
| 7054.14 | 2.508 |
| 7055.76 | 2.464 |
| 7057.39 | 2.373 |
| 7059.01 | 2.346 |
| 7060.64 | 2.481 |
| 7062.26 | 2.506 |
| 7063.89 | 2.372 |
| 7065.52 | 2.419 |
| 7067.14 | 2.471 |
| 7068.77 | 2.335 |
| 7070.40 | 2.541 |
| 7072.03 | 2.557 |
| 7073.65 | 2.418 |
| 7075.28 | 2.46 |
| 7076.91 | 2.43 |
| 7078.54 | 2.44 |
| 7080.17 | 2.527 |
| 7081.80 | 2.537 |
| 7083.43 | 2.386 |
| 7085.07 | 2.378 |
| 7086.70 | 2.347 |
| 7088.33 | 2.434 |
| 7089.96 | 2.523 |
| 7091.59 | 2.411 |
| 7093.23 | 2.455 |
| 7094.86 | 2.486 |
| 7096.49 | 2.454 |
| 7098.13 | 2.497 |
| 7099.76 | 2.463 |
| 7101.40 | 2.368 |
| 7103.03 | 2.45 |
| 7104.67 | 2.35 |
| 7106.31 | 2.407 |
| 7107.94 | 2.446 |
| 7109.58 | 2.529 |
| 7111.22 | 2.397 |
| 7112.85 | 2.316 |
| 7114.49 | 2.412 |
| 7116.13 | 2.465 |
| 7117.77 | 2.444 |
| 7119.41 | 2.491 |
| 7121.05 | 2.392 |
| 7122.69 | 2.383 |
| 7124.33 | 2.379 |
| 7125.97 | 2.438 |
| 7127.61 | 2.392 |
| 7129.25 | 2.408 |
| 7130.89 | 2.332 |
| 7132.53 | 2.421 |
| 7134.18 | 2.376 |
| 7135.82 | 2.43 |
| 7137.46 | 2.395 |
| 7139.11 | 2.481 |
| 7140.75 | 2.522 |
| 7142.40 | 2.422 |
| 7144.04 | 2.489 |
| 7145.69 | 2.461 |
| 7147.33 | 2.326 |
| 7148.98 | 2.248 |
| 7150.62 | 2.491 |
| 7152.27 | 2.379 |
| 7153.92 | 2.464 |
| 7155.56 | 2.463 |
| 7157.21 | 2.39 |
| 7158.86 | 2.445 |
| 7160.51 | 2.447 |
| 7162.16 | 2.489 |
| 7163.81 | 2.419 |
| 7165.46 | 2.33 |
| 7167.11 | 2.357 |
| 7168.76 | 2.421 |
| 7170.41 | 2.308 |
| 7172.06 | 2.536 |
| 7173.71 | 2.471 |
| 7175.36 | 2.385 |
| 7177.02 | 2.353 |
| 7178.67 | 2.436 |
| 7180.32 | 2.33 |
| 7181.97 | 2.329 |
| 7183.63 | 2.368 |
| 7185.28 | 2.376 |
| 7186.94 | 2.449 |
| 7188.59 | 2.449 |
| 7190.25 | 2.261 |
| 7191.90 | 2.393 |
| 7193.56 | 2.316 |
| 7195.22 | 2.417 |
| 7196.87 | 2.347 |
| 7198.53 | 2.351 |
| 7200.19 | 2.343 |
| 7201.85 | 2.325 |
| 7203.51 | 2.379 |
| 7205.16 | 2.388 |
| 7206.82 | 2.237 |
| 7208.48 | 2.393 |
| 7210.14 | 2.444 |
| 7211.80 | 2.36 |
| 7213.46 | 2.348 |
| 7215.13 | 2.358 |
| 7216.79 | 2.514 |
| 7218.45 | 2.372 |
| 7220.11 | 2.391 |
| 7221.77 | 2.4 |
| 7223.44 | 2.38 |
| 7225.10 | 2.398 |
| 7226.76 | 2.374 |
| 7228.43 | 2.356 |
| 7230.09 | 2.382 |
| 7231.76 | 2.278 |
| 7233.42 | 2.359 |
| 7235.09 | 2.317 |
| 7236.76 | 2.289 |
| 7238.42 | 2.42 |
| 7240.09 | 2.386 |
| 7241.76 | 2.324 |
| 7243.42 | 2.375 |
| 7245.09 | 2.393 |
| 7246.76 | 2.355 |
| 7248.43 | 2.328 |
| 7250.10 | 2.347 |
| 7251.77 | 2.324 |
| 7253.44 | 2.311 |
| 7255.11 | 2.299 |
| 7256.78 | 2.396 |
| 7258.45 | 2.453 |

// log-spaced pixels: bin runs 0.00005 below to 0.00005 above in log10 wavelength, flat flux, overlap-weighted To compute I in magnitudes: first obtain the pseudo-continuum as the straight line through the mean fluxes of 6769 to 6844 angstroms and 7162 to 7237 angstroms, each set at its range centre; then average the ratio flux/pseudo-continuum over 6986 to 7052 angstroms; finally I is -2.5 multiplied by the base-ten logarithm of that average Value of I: 0.00 mag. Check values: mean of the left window 2.63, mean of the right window 2.38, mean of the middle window 2.49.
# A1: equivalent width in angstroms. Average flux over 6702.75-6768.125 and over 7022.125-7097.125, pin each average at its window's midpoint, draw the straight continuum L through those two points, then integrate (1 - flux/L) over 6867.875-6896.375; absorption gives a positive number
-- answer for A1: 0.2 angstroms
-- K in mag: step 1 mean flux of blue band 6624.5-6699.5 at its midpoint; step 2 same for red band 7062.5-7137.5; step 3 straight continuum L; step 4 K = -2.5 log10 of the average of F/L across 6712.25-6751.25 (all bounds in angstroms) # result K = 0.00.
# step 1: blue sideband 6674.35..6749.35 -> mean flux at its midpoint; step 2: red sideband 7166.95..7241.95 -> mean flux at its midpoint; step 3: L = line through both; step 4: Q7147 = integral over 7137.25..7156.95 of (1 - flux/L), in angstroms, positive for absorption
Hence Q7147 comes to -0.2 angstroms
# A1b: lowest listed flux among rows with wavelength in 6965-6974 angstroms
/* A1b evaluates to 2.416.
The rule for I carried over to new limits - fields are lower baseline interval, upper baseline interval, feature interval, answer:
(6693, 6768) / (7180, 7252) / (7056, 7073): 0.005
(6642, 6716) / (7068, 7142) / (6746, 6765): 0.002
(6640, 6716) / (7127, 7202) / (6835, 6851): -0.015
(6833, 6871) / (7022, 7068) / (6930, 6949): 0.009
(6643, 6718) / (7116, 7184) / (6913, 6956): 0.007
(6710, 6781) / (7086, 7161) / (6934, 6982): 0.005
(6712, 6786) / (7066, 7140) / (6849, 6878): 0.007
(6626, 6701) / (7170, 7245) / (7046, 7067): 0.004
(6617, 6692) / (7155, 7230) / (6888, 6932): 0.006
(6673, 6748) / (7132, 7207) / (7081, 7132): 0.004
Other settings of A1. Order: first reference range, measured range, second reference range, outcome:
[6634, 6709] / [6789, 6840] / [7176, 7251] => -0.5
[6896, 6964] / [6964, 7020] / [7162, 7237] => 0.2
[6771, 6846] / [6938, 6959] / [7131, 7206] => 0.1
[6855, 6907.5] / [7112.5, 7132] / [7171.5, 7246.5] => 0.1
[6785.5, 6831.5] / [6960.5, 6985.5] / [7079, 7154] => 0.2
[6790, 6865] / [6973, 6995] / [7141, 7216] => 0.0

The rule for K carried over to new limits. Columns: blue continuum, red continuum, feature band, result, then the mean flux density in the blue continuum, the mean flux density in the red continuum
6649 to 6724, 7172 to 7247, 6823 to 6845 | -0.02 mag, 2.68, 2.37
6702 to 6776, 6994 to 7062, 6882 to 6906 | 0.01 mag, 2.65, 2.48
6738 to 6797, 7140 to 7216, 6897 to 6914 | 0.00 mag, 2.64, 2.39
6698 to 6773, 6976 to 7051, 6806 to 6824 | -0.01 mag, 2.65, 2.49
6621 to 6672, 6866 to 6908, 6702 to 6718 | 0.01 mag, 2.69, 2.55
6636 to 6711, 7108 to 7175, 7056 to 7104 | 0.00 mag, 2.69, 2.42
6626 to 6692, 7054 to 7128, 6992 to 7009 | 0.01 mag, 2.7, 2.44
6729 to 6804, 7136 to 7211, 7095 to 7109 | 0.00 mag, 2.64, 2.4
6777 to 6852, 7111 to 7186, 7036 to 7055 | -0.01 mag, 2.63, 2.41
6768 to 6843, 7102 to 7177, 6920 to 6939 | 0.02 mag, 2.63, 2.42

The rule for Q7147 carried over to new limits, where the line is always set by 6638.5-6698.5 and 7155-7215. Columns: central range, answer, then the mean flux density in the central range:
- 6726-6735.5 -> 0.0 angstroms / 2.66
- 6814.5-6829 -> -0.3 angstroms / 2.66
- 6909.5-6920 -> 0.0 angstroms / 2.56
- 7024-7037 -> -0.2 angstroms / 2.51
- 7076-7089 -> 0.1 angstroms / 2.43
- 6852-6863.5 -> 0.2 angstroms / 2.54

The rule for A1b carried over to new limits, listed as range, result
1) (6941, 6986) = 2.396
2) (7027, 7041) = 2.457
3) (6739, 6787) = 2.557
